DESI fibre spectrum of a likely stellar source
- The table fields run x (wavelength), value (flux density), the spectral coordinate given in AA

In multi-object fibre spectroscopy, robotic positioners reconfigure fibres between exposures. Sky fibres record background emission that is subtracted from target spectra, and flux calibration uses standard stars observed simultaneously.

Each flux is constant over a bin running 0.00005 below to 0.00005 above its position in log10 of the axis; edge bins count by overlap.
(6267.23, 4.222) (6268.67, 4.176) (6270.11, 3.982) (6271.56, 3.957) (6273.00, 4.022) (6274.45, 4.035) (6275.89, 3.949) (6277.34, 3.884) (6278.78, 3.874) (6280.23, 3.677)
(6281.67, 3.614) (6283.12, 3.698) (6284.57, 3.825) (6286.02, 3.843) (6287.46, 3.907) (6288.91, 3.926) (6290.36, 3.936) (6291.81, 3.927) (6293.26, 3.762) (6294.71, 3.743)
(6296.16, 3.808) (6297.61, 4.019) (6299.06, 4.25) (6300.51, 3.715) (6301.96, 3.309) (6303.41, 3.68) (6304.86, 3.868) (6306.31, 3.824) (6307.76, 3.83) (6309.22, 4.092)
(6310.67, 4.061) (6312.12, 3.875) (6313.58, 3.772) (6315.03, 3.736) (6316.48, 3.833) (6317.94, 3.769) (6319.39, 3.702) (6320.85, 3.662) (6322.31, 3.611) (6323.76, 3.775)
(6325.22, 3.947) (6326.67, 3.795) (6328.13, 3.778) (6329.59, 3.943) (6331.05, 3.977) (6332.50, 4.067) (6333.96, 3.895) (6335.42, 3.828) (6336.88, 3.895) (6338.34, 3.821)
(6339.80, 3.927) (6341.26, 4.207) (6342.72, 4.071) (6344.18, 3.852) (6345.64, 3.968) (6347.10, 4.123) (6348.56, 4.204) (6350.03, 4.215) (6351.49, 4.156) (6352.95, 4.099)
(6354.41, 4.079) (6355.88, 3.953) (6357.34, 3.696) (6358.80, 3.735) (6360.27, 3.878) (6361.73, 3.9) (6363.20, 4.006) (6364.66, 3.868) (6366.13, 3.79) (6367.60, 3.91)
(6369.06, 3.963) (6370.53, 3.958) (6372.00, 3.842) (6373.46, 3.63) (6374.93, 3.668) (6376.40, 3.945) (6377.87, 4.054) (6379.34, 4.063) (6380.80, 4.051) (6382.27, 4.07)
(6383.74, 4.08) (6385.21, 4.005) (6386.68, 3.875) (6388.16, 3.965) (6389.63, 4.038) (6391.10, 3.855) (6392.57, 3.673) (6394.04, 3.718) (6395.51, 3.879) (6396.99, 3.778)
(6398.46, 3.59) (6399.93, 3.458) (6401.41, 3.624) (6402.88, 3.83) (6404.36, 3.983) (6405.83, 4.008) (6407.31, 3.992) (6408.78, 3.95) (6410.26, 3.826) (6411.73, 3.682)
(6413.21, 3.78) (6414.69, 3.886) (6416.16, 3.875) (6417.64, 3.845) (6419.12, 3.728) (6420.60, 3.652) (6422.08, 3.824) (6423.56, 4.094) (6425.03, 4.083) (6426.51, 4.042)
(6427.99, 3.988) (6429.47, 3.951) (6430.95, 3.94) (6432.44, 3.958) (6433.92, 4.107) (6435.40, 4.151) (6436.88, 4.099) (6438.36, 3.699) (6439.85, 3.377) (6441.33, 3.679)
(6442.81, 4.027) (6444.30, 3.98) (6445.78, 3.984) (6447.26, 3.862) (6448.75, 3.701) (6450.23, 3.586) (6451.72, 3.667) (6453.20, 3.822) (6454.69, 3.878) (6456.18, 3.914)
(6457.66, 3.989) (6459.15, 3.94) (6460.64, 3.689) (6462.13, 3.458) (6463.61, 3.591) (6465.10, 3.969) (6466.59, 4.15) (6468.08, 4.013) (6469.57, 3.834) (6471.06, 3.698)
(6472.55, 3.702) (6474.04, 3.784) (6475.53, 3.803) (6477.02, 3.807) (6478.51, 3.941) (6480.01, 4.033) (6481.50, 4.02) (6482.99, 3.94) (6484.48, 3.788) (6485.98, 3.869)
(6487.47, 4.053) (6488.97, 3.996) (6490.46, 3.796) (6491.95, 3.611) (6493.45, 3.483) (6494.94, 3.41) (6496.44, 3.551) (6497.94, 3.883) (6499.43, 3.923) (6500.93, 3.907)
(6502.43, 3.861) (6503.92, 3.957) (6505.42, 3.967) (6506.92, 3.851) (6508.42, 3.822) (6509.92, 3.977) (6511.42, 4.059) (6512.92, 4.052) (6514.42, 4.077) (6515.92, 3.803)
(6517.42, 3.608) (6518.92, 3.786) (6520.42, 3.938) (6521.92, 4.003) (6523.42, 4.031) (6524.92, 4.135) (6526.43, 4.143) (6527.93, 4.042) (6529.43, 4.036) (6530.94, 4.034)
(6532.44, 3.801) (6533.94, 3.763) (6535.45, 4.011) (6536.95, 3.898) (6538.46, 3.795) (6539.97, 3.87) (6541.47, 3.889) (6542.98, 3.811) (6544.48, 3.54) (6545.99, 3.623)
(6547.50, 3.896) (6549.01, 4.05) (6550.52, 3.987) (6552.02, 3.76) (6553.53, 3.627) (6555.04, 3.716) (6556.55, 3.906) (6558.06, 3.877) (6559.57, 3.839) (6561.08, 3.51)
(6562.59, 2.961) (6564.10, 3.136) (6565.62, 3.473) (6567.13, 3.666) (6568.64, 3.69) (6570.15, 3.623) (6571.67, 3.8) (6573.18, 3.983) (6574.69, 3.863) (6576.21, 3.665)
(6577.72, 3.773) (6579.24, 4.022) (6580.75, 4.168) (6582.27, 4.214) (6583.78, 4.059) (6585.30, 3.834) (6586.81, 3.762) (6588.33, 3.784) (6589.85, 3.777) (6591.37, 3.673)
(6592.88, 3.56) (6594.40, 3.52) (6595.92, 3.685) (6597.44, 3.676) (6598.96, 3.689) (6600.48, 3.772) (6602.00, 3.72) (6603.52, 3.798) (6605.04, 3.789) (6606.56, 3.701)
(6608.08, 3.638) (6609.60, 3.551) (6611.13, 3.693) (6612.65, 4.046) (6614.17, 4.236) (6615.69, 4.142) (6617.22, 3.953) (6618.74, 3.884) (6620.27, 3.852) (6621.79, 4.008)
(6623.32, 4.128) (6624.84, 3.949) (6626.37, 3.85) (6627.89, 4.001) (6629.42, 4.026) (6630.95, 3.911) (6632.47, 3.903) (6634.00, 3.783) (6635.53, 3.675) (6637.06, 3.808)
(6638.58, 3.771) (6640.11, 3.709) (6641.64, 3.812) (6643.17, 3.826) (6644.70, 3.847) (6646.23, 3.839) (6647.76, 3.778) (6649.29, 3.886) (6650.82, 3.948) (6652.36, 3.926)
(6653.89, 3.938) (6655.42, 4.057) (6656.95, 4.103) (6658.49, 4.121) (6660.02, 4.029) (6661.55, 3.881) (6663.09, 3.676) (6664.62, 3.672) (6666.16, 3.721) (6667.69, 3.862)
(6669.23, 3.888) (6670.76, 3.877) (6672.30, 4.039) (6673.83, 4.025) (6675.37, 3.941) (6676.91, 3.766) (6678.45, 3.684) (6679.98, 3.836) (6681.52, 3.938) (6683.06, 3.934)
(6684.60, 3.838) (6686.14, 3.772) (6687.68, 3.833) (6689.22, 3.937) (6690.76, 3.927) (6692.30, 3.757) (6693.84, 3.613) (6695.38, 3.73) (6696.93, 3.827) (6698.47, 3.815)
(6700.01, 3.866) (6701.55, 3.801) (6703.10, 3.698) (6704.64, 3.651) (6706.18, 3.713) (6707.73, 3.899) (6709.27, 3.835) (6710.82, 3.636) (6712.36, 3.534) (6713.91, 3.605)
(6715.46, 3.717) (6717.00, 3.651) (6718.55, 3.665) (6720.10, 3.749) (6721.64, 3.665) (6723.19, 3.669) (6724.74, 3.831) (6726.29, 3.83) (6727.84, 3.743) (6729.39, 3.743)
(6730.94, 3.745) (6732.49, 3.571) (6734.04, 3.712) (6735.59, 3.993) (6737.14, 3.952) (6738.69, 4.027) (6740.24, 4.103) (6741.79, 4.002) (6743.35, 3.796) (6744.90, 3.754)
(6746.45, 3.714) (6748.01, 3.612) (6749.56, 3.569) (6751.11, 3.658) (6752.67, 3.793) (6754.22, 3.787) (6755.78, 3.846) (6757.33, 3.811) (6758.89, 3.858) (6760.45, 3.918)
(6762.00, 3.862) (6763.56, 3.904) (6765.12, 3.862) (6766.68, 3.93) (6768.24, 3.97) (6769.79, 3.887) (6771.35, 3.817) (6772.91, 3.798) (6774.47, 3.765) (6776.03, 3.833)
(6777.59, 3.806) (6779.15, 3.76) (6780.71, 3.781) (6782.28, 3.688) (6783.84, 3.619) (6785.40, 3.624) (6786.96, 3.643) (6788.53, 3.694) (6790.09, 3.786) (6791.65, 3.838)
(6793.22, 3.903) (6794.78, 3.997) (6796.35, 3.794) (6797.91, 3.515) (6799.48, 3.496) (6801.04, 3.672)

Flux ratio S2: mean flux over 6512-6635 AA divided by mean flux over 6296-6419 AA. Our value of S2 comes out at 1.0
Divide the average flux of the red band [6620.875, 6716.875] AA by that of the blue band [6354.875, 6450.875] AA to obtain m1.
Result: 1.0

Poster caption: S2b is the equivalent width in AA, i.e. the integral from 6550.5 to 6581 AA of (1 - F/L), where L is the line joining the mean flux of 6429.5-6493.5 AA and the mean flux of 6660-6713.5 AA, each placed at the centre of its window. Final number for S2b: 1.0 AA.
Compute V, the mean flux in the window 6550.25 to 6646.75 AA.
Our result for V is 3.79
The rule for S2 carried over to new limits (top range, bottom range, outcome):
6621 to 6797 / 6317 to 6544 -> 0.98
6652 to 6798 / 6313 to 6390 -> 0.97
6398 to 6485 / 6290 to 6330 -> 1.01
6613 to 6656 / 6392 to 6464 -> 1.02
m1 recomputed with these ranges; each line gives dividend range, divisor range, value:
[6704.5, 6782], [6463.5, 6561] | 0.98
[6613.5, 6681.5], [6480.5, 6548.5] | 1.01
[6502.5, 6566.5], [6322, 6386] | 0.97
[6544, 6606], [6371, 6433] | 0.97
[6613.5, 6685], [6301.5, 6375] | 1.00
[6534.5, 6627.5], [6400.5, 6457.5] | 0.98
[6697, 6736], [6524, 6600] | 0.98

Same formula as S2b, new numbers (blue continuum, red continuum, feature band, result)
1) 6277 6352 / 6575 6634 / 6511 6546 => -0.5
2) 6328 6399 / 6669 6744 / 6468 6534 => 0.0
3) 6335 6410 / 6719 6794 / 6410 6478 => 0.7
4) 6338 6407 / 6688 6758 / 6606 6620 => -0.2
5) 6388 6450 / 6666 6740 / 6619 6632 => -0.5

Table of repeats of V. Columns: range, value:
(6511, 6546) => 3.91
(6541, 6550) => 3.8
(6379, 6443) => 3.88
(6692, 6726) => 3.72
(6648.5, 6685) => 3.9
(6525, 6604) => 3.79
